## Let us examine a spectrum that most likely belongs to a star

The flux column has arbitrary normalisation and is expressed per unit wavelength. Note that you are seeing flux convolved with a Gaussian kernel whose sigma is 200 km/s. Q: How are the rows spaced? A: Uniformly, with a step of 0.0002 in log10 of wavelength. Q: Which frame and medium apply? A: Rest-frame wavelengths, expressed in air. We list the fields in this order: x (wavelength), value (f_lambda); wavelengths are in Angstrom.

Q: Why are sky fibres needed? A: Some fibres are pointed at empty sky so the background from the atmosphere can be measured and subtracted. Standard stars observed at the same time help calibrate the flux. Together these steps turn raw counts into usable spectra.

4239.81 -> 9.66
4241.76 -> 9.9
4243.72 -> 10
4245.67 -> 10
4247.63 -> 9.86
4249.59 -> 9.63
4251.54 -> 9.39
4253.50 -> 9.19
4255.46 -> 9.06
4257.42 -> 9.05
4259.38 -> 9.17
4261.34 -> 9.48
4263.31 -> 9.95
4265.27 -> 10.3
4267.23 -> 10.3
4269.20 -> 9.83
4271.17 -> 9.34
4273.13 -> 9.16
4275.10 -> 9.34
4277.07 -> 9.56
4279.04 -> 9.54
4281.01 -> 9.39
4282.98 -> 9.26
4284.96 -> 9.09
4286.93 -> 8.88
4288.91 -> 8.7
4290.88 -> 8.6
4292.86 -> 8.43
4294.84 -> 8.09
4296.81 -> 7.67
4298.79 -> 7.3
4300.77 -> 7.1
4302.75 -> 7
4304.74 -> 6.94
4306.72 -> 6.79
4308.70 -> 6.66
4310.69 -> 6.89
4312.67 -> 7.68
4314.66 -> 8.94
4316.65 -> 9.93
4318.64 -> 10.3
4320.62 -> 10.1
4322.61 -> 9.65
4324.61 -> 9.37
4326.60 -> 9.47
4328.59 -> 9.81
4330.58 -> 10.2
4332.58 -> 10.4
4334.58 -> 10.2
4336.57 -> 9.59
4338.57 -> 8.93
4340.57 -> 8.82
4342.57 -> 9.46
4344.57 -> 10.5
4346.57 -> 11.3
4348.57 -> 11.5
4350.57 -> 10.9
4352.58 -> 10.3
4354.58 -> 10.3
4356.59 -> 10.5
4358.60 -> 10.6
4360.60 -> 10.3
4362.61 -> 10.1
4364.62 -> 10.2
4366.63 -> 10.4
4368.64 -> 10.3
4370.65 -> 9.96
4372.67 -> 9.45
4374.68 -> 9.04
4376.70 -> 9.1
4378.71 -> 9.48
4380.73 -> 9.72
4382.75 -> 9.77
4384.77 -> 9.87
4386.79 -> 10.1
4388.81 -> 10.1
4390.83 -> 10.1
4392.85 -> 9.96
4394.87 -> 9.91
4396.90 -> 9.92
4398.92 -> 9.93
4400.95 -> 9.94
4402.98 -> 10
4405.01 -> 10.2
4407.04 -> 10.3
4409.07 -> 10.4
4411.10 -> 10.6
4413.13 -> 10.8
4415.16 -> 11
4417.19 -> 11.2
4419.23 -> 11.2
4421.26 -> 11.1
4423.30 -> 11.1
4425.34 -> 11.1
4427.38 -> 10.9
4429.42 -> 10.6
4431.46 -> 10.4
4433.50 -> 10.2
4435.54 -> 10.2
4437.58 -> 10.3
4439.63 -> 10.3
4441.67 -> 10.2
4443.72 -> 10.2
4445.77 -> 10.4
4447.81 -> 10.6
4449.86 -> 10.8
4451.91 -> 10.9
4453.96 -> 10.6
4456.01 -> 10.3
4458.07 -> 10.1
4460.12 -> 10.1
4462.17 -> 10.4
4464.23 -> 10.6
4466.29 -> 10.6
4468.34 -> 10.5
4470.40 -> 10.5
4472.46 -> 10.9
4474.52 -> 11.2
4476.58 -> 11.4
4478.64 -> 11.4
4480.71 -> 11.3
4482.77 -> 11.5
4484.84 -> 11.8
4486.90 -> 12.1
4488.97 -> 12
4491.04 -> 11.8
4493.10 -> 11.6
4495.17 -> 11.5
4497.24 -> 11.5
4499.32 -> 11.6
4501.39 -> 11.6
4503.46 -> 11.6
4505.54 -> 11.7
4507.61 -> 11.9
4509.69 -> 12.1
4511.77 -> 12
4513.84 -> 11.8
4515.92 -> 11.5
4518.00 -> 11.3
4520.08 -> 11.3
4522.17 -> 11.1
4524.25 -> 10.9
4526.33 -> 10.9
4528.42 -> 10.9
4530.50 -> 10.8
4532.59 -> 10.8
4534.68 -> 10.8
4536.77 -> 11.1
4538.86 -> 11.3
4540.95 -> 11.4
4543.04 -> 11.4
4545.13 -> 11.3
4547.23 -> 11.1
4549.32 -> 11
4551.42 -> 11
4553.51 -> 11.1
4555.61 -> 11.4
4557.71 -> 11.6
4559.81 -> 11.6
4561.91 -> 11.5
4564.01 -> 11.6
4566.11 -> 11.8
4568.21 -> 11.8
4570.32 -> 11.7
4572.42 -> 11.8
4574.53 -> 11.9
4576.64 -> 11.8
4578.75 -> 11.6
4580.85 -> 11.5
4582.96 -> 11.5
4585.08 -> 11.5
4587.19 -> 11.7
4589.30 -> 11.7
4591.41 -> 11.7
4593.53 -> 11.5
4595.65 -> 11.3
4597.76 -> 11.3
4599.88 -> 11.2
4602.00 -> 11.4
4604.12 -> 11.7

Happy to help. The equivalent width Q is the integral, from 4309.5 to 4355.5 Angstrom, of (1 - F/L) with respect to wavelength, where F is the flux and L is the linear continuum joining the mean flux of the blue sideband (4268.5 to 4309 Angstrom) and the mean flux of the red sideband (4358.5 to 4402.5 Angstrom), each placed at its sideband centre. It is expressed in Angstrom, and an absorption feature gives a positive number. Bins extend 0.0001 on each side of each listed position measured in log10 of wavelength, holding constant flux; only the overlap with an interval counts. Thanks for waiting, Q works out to -3.0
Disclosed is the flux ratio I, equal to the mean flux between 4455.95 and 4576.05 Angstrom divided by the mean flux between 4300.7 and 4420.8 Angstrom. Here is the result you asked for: 1.16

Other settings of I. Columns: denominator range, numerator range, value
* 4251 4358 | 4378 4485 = 1.14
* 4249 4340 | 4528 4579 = 1.26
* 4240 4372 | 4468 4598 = 1.22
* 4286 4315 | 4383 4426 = 1.35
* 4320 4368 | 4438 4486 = 1.06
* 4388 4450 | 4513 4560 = 1.07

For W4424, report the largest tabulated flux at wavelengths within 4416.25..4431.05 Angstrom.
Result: 11.2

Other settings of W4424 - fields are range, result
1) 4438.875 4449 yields 10.6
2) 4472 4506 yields 12.1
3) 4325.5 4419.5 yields 11.5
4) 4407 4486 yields 11.8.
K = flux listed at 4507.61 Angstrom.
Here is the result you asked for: 11.9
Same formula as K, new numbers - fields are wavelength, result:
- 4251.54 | 9.39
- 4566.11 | 11.8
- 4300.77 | 7.1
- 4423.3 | 11.1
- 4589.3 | 11.7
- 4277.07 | 9.56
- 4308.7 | 6.66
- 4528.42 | 10.9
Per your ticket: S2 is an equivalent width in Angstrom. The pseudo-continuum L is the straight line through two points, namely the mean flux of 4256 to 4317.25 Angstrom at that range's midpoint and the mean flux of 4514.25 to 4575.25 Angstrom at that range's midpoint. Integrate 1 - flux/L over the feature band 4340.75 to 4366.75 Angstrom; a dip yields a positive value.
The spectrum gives -3.1 Angstrom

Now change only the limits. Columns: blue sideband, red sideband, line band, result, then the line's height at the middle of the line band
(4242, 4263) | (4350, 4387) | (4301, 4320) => 3.6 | 9.76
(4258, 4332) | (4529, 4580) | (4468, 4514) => -3.3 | 10.8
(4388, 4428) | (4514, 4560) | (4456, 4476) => 0.4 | 10.8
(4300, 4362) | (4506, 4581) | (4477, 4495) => -1.3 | 10.9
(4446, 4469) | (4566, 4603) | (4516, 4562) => 0.1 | 11.2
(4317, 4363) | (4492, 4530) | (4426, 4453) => 1.1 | 10.9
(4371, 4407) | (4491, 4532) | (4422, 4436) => -0.4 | 10.3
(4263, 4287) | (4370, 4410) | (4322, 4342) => 0.1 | 9.7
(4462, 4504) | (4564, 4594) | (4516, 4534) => 0.7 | 11.5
